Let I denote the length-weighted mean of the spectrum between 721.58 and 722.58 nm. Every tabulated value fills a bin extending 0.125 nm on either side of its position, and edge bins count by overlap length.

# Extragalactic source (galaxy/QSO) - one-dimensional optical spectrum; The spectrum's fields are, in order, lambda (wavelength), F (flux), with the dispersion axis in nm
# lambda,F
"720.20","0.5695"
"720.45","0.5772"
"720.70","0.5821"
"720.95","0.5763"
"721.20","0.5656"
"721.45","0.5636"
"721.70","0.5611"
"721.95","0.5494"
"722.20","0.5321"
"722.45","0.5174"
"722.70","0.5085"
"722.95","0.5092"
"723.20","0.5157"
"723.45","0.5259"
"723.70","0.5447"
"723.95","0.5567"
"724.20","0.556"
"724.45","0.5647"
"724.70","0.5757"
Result 0.54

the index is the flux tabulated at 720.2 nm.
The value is 0.5695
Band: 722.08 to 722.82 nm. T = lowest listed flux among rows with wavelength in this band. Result 0.5085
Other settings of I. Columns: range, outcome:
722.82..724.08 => 0.53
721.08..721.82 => 0.563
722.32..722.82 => 0.513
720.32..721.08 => 0.578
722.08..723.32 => 0.517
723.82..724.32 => 0.556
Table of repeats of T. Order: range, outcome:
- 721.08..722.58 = 0.5174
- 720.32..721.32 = 0.5656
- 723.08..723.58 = 0.5157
